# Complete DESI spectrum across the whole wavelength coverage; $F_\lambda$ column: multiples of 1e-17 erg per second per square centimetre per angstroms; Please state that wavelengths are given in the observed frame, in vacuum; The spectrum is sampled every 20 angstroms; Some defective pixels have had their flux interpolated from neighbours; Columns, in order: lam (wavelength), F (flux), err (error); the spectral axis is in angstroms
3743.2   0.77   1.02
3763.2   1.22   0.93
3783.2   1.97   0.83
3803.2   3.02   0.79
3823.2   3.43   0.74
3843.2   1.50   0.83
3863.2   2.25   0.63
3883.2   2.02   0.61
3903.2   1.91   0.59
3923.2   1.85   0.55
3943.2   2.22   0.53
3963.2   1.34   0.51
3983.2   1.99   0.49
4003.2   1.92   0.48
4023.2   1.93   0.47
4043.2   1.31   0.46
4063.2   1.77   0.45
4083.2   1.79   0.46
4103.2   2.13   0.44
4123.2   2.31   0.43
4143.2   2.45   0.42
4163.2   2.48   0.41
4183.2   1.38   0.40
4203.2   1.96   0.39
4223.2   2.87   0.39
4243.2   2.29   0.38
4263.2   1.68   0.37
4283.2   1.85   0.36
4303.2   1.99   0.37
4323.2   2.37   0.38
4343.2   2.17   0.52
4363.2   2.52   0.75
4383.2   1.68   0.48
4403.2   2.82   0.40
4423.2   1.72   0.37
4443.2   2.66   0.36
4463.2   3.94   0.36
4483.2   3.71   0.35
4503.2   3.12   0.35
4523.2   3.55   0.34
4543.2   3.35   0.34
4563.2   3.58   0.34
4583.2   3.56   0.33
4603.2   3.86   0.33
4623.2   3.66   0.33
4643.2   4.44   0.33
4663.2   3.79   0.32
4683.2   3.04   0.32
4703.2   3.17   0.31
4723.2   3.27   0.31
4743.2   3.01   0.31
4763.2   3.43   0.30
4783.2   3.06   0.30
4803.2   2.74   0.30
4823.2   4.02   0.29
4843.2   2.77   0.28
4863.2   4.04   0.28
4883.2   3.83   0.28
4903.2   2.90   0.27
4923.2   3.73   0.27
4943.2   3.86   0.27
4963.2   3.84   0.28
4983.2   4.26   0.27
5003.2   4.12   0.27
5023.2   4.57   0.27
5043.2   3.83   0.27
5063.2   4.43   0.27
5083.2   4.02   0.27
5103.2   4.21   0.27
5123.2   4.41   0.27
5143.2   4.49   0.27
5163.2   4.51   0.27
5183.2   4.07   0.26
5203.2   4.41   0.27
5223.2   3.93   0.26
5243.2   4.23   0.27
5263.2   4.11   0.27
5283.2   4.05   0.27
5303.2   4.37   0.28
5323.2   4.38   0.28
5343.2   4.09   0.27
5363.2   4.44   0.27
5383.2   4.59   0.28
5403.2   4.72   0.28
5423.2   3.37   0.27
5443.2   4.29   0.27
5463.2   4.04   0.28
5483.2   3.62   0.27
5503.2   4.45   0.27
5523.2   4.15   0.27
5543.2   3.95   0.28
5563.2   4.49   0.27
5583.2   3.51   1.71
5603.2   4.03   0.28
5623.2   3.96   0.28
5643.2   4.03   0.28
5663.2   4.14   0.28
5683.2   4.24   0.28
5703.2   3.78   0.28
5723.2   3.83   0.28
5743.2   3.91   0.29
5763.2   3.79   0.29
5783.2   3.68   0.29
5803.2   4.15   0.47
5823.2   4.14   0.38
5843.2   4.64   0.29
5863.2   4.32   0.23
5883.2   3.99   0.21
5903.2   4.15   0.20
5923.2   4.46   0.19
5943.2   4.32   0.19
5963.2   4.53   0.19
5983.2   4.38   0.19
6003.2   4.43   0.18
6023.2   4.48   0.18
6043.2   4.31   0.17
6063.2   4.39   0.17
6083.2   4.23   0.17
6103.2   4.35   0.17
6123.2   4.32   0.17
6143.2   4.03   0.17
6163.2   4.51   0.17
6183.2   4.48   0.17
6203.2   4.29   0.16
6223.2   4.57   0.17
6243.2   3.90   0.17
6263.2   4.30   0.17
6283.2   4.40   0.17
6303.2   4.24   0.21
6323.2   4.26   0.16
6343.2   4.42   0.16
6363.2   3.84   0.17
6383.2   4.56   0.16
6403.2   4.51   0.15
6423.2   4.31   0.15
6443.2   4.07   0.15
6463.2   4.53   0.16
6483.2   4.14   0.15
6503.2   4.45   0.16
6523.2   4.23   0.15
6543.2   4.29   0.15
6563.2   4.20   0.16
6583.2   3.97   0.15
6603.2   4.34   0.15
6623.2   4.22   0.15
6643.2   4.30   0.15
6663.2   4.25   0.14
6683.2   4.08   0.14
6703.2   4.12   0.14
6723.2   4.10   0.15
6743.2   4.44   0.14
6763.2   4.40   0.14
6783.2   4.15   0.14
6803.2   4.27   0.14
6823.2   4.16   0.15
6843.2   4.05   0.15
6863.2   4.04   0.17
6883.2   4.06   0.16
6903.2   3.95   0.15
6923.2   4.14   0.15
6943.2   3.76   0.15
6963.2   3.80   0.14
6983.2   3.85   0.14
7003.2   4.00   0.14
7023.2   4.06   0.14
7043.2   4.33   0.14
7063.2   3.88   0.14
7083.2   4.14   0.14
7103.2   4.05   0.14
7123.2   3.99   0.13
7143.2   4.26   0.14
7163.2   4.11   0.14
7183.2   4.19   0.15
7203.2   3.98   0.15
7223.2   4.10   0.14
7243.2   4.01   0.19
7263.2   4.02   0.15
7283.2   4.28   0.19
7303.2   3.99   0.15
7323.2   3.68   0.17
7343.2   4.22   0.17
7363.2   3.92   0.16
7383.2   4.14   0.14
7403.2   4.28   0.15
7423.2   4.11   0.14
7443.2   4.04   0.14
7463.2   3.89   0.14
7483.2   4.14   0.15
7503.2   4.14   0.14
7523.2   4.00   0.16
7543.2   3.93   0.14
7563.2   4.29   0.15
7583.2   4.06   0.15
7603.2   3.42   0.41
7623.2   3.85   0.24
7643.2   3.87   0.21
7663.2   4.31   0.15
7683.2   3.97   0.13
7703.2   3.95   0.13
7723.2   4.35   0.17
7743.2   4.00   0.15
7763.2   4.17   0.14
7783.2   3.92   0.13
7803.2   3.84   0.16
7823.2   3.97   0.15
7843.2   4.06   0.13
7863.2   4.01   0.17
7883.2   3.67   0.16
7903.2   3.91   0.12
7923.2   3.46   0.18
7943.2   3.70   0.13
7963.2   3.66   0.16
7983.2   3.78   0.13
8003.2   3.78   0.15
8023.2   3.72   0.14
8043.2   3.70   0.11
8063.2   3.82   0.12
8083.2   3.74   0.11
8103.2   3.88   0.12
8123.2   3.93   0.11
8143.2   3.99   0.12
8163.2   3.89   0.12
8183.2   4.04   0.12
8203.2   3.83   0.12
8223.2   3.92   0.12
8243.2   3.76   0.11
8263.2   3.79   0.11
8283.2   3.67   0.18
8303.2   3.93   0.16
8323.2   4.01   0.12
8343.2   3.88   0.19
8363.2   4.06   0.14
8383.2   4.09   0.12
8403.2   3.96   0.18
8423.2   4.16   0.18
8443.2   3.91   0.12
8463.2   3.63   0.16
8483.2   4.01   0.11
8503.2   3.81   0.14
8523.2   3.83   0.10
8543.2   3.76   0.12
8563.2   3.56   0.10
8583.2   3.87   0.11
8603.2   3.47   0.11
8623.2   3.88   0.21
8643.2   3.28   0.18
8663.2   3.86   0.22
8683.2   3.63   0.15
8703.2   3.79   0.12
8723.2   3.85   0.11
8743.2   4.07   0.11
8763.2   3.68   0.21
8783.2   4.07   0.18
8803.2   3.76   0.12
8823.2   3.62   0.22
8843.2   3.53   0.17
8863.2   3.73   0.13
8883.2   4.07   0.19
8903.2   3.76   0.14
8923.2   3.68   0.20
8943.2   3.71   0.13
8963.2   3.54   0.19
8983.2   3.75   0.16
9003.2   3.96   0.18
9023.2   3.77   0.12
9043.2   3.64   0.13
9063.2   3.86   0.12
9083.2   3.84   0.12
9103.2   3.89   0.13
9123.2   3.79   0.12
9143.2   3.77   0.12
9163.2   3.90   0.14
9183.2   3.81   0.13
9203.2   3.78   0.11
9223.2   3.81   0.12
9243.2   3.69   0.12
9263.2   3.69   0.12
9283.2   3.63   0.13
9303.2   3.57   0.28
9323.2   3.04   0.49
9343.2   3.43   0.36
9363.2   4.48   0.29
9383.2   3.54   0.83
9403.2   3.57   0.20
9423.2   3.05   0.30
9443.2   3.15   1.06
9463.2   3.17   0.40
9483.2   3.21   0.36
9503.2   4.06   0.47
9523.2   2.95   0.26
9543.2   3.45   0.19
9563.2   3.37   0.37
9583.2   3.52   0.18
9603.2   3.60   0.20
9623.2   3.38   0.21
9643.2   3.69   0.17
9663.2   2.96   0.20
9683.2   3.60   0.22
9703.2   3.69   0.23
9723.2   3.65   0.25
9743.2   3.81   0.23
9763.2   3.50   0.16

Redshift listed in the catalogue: 0.12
